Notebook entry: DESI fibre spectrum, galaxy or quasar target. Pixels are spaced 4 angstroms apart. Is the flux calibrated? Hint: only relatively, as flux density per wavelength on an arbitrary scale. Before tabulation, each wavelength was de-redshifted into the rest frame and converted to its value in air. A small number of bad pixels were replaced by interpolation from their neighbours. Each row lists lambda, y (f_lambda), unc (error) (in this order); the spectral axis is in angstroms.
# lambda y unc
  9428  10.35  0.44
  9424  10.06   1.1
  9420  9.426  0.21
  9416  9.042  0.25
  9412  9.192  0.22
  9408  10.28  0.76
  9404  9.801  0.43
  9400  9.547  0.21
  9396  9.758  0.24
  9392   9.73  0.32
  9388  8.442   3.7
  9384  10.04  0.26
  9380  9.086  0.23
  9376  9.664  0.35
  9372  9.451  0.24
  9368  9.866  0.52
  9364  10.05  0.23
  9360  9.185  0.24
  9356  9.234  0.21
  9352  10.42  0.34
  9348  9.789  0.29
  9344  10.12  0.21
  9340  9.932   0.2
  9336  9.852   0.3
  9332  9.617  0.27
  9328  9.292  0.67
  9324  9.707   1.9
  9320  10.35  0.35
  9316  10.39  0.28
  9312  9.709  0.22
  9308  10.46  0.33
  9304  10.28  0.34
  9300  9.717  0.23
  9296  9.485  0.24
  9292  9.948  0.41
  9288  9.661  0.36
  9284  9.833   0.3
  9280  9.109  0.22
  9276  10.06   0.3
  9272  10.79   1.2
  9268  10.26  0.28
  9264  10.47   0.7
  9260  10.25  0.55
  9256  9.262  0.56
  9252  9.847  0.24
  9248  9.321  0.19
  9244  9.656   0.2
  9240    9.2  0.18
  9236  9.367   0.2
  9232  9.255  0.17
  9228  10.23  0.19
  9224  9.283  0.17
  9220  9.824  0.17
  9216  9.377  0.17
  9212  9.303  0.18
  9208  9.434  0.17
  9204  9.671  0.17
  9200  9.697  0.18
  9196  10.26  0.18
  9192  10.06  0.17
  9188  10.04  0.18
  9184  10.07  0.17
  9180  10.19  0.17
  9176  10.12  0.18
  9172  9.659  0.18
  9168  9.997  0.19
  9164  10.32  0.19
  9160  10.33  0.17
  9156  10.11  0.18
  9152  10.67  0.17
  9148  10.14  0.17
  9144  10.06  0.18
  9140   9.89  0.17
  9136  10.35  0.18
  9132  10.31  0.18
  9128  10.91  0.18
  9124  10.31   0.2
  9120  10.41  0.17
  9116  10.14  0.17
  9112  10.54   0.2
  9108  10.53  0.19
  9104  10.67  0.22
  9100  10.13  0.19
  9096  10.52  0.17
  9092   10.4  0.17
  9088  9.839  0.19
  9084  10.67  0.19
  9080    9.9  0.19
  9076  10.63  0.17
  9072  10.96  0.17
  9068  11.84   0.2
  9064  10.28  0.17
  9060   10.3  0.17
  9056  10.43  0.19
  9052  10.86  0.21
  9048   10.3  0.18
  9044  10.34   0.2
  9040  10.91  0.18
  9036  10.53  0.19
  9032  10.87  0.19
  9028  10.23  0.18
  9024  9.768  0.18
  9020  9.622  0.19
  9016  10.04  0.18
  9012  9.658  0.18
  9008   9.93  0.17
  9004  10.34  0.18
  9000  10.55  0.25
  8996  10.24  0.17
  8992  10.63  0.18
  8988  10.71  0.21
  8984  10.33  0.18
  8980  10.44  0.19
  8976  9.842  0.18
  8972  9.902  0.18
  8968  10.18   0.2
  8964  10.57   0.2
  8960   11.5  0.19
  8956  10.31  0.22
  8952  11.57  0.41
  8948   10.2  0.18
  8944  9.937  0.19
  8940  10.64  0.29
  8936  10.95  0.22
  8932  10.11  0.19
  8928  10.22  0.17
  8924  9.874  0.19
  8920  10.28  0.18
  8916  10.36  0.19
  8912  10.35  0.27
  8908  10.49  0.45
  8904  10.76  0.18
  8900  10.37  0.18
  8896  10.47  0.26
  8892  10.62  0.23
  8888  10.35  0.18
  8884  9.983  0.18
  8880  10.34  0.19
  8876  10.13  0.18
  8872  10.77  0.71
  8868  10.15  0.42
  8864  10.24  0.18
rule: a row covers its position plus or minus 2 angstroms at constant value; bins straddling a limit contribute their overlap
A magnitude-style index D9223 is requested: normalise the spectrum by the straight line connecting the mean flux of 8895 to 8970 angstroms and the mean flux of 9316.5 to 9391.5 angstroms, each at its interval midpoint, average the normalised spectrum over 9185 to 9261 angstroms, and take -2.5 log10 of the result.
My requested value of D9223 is 0.03 mag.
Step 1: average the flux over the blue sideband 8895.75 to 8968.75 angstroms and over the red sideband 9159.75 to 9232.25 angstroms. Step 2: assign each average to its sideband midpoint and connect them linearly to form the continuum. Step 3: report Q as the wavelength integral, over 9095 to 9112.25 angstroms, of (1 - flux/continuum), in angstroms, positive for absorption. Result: -0.7 angstroms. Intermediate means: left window 10.5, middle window 10.5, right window 9.85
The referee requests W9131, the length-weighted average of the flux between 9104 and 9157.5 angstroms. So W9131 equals 10.4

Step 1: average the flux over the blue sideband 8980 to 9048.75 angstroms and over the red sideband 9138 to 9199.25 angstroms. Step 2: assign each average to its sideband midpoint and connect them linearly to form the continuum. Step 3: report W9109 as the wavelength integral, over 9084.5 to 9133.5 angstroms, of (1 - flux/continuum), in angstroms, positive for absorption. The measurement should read -1.0 angstroms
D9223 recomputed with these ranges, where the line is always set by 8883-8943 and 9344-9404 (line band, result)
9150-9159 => -0.04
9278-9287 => 0.03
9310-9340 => -0.02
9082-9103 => -0.03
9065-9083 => -0.07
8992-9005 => -0.02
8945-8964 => -0.05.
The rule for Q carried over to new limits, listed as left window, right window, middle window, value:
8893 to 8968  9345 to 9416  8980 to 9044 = 0.2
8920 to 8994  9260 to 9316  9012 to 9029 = 0.8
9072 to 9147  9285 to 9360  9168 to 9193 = 0.4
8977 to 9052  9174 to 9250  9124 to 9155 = -1.2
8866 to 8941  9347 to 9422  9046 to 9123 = -3.2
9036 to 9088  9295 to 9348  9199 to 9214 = 1.0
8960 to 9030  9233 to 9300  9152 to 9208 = -0.7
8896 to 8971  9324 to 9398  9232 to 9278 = 0.1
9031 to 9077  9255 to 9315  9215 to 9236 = 1.2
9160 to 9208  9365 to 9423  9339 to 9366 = -0.5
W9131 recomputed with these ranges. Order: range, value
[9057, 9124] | 10.5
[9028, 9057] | 10.6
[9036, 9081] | 10.6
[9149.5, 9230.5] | 9.93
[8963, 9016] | 10.2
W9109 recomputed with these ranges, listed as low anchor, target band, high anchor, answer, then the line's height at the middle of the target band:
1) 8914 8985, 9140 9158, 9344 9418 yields -0.31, 10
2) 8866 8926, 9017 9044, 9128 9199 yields -0.14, 10.3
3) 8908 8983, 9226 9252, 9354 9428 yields 0.85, 9.85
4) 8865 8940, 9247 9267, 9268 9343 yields 0.18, 9.97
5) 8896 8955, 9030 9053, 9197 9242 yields -1.25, 10.1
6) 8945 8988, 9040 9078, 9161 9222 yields -1.64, 10.2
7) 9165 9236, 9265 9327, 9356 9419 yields -2.08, 9.66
